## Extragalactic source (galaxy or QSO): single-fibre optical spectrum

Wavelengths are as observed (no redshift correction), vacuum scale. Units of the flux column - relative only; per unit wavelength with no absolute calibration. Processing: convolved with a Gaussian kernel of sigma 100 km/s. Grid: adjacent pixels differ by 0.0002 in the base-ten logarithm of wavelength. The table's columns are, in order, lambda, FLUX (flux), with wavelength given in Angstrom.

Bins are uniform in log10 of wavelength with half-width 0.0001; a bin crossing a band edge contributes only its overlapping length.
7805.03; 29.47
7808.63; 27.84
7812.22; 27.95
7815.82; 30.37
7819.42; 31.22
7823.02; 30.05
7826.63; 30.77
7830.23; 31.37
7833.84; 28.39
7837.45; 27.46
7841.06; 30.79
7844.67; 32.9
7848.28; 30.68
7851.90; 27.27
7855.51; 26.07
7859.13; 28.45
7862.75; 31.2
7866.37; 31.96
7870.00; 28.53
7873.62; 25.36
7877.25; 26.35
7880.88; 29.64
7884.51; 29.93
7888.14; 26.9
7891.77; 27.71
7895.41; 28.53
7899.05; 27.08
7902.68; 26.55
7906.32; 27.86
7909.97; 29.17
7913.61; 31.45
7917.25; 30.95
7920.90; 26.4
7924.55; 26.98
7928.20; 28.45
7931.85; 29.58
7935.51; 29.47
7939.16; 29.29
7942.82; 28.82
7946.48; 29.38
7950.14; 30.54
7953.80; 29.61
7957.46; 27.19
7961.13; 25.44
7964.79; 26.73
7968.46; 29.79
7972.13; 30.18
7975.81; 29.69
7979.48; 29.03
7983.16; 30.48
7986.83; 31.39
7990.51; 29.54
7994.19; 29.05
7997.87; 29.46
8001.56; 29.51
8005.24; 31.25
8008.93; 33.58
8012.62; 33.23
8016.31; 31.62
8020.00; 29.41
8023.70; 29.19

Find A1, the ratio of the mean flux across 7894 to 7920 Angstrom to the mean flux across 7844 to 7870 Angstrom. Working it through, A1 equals 0.97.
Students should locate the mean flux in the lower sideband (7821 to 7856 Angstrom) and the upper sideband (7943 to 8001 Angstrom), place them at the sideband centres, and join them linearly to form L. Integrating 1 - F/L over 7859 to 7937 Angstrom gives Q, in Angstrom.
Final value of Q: 2.40 Angstrom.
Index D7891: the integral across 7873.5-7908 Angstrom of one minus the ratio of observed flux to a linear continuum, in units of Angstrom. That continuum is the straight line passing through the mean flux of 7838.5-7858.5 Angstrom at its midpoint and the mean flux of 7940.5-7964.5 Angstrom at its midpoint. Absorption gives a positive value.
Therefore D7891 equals 1.5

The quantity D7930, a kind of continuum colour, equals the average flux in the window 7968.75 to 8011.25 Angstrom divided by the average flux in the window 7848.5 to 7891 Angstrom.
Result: 1.07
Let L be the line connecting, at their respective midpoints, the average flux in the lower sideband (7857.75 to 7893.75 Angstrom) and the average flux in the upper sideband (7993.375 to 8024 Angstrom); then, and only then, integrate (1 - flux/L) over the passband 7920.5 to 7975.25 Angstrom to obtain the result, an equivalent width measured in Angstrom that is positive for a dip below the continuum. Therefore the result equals 2.2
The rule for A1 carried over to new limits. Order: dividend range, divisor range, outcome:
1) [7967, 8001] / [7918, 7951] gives 1.04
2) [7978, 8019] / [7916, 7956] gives 1.06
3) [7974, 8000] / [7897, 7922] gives 1.04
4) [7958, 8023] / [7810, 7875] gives 1.01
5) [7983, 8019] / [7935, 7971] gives 1.08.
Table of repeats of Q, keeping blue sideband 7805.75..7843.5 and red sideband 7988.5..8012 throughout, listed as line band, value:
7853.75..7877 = 1.1 Angstrom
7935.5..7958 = 0.7 Angstrom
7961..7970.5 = 0.8 Angstrom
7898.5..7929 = 1.8 Angstrom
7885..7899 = 1.0 Angstrom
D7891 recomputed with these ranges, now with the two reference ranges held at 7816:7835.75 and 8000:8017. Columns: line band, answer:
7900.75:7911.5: 1.1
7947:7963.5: 1.7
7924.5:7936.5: 0.9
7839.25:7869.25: 0.7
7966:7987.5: 1.2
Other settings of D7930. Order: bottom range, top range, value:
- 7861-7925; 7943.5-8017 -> 1.05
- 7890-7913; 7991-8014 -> 1.10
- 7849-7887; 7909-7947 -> 1.02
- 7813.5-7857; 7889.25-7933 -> 0.95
